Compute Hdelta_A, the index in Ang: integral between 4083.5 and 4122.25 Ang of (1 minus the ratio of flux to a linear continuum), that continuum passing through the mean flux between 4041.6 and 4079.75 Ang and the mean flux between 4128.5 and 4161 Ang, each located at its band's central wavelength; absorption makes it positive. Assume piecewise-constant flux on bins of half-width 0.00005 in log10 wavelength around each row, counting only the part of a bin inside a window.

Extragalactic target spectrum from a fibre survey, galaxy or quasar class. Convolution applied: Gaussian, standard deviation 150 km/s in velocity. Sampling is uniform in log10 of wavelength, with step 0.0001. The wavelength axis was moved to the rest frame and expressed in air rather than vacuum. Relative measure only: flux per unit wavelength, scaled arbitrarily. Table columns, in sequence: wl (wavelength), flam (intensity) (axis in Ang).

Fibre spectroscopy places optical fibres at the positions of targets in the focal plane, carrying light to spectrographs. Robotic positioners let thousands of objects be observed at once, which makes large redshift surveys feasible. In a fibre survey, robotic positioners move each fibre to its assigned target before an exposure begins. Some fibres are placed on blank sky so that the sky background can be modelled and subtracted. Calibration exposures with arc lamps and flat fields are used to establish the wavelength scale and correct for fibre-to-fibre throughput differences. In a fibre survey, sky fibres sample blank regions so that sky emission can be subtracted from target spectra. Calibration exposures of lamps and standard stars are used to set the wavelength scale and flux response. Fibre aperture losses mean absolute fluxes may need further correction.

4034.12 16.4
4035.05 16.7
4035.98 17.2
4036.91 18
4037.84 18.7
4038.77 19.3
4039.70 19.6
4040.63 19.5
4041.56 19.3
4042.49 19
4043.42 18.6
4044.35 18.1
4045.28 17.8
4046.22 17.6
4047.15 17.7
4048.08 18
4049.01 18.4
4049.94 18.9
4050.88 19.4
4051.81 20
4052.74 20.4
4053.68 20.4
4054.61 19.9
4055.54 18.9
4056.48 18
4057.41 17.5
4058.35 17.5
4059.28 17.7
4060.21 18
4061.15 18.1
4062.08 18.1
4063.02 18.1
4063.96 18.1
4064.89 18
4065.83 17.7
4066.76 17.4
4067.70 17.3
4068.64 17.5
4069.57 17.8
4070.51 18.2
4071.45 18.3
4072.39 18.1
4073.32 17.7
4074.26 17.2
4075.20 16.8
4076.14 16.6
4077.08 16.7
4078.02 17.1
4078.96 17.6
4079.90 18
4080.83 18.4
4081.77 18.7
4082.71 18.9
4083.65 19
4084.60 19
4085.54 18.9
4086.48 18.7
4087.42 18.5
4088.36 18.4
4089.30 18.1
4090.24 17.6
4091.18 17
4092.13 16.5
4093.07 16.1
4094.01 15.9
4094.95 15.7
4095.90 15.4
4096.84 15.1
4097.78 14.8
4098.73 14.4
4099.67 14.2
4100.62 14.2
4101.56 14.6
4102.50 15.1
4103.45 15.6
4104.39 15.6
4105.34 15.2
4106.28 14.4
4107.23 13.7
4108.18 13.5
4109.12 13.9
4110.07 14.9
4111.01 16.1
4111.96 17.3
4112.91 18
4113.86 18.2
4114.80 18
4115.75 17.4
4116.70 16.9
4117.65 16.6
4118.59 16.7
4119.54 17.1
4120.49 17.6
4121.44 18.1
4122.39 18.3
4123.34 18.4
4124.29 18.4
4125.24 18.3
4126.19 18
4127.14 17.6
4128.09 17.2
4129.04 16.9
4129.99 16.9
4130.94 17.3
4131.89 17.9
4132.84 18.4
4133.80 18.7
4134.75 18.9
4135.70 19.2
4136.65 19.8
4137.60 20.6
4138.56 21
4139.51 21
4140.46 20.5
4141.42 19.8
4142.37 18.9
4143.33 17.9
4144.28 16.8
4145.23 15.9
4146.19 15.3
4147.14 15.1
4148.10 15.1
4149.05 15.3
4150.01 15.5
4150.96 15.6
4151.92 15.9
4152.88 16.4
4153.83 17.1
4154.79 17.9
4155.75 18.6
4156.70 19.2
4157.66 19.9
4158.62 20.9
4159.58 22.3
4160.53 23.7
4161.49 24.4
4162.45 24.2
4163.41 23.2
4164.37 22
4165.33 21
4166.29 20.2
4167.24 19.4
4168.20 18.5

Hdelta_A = 3.8 Ang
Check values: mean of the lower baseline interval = 18.1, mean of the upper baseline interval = 18.2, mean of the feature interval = 16.4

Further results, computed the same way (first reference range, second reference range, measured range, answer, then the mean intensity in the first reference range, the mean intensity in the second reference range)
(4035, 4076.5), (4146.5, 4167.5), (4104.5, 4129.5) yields 2.73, 18.3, 19.2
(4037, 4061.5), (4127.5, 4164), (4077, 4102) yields 2.32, 18.7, 18.7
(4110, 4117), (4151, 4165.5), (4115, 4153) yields 1.82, 17.2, 20.3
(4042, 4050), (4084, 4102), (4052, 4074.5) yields -0.78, 18.2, 16.5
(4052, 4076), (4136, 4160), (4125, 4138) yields -0.12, 18.1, 18.1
